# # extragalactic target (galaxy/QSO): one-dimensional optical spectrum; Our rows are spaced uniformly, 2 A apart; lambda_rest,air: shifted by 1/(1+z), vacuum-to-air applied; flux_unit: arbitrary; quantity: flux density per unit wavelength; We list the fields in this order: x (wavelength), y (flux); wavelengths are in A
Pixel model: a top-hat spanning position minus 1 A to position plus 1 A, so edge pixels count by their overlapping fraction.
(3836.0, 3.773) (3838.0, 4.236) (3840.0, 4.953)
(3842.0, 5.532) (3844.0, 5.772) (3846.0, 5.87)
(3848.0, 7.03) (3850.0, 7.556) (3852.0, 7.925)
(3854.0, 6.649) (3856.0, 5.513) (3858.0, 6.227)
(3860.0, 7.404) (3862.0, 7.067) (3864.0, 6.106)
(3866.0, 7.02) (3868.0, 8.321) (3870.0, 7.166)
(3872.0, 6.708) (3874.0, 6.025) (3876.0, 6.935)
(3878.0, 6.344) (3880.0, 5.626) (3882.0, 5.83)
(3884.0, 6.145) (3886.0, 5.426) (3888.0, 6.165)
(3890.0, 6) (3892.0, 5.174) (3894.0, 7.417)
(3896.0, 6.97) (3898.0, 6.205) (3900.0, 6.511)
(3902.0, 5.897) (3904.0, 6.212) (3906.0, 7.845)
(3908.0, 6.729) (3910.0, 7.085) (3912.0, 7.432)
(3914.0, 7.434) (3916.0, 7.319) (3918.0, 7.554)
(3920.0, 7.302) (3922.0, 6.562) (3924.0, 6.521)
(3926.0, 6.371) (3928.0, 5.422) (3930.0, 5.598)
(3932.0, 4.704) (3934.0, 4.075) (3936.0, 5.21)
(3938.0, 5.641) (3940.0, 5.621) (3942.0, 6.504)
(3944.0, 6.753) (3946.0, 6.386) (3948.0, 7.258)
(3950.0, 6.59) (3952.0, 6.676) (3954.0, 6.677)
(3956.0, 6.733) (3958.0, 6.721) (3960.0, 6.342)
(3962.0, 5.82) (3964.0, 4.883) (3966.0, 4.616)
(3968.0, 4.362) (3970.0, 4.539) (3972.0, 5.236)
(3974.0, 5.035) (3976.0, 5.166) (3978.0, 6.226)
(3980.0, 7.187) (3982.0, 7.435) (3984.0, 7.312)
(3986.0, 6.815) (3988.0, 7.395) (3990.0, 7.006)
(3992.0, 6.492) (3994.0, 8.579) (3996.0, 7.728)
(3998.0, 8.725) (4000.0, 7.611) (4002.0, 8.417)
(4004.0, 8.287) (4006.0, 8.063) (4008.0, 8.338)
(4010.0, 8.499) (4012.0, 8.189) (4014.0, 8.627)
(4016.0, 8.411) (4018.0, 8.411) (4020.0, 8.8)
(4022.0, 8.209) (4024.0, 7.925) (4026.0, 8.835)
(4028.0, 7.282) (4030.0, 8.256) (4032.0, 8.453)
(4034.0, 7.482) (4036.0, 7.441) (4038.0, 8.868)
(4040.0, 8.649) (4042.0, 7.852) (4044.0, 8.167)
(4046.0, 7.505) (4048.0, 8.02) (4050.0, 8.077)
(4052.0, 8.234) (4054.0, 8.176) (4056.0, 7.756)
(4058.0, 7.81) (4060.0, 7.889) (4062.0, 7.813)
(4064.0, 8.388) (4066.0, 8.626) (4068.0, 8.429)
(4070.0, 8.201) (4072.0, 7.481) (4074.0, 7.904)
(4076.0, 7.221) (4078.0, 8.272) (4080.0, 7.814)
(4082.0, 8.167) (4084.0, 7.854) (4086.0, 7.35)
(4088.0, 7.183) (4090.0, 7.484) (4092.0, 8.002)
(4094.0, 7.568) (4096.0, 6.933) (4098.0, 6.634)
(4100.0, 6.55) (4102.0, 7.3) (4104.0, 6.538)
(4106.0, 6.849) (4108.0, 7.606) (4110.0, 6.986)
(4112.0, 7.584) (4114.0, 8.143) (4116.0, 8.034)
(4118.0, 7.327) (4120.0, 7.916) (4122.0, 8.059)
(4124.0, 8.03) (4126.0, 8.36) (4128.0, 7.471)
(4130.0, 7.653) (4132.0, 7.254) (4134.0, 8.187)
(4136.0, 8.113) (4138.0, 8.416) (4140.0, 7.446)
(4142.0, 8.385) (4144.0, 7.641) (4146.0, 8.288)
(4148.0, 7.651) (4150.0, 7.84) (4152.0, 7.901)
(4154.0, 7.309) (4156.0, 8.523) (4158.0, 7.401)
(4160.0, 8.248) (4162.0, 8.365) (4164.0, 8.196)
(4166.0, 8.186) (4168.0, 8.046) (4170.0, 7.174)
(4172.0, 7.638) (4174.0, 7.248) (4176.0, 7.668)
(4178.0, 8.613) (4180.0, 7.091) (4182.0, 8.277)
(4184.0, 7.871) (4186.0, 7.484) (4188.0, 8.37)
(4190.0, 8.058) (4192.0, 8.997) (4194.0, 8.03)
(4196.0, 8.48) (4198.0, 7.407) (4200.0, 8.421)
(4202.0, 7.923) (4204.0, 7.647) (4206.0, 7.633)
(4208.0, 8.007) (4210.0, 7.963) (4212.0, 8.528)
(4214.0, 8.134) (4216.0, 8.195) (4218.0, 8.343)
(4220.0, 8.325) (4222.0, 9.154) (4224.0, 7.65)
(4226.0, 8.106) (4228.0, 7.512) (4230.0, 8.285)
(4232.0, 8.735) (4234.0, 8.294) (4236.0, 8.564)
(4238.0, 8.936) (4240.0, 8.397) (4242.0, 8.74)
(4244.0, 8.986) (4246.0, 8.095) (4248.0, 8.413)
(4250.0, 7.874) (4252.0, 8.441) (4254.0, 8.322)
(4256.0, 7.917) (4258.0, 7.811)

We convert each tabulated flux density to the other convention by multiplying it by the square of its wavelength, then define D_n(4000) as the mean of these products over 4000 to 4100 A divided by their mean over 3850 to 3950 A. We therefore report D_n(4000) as 1.3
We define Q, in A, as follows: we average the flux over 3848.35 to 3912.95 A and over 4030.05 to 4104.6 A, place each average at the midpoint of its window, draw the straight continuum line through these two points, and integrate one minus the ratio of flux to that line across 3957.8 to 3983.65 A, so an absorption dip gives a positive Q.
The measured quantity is 5.47 A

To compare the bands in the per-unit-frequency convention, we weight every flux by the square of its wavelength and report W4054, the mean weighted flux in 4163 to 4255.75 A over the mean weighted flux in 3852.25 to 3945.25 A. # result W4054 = 1.48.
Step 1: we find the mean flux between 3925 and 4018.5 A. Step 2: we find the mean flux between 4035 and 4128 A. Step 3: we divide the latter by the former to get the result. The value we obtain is 1.17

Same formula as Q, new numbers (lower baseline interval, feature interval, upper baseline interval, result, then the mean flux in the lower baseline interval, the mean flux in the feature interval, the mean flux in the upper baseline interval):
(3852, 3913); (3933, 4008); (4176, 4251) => 5.3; 6.56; 6.51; 8.2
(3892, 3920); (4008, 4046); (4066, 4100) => -4.1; 6.92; 8.23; 7.65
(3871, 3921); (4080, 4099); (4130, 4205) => 0.2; 6.57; 7.48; 7.94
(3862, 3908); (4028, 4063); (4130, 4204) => -3.3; 6.48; 8.01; 7.94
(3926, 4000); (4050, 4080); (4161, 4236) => -4.2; 6.23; 8.01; 8.06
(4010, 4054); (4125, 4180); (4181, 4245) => 2.2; 8.18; 7.88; 8.23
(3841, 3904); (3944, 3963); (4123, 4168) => 0.9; 6.46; 6.59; 7.95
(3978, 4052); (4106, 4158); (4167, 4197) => 0.8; 7.96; 7.82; 7.94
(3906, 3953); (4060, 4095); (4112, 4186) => -2.2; 6.41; 7.87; 7.88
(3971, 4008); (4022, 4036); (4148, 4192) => -1.3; 7.18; 8.01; 7.9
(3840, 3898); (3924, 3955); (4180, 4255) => 3.8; 6.47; 5.98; 8.22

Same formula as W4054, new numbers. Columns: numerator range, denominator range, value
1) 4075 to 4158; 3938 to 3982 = 1.38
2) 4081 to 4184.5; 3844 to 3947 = 1.34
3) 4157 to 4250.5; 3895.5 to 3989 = 1.47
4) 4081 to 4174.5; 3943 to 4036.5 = 1.15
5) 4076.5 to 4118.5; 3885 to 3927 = 1.23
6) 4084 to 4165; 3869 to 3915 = 1.33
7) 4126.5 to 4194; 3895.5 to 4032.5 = 1.27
